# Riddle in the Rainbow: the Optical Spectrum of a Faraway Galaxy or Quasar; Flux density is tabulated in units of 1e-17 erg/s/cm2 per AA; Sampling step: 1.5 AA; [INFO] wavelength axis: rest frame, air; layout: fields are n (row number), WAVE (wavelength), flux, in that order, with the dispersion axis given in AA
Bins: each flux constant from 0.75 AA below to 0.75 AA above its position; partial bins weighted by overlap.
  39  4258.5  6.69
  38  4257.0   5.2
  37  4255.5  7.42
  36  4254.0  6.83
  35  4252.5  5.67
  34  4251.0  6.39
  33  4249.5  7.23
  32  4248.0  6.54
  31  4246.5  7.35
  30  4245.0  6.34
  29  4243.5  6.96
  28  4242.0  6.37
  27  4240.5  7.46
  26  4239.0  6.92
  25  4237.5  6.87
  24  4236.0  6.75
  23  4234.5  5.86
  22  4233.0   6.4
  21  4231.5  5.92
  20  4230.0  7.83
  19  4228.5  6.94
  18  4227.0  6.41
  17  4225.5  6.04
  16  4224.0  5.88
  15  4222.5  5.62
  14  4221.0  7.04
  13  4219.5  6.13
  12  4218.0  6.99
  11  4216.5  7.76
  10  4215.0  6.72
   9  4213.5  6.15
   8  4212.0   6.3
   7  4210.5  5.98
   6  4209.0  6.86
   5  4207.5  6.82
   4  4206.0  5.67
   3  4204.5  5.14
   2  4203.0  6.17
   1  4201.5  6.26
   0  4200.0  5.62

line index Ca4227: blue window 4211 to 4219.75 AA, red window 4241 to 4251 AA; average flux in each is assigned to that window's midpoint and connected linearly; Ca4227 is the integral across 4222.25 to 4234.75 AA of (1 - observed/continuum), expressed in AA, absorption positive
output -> 0.7 AA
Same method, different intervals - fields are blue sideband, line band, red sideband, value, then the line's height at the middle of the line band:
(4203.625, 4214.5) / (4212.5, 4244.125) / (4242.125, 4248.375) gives -0.69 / 6.48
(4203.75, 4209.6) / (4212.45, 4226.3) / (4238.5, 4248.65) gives -0.26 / 6.36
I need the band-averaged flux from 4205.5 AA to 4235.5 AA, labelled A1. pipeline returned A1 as 6.47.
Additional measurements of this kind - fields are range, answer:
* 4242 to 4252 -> 6.74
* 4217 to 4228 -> 6.35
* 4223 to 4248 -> 6.63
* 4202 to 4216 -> 6.23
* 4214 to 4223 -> 6.72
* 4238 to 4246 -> 6.83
